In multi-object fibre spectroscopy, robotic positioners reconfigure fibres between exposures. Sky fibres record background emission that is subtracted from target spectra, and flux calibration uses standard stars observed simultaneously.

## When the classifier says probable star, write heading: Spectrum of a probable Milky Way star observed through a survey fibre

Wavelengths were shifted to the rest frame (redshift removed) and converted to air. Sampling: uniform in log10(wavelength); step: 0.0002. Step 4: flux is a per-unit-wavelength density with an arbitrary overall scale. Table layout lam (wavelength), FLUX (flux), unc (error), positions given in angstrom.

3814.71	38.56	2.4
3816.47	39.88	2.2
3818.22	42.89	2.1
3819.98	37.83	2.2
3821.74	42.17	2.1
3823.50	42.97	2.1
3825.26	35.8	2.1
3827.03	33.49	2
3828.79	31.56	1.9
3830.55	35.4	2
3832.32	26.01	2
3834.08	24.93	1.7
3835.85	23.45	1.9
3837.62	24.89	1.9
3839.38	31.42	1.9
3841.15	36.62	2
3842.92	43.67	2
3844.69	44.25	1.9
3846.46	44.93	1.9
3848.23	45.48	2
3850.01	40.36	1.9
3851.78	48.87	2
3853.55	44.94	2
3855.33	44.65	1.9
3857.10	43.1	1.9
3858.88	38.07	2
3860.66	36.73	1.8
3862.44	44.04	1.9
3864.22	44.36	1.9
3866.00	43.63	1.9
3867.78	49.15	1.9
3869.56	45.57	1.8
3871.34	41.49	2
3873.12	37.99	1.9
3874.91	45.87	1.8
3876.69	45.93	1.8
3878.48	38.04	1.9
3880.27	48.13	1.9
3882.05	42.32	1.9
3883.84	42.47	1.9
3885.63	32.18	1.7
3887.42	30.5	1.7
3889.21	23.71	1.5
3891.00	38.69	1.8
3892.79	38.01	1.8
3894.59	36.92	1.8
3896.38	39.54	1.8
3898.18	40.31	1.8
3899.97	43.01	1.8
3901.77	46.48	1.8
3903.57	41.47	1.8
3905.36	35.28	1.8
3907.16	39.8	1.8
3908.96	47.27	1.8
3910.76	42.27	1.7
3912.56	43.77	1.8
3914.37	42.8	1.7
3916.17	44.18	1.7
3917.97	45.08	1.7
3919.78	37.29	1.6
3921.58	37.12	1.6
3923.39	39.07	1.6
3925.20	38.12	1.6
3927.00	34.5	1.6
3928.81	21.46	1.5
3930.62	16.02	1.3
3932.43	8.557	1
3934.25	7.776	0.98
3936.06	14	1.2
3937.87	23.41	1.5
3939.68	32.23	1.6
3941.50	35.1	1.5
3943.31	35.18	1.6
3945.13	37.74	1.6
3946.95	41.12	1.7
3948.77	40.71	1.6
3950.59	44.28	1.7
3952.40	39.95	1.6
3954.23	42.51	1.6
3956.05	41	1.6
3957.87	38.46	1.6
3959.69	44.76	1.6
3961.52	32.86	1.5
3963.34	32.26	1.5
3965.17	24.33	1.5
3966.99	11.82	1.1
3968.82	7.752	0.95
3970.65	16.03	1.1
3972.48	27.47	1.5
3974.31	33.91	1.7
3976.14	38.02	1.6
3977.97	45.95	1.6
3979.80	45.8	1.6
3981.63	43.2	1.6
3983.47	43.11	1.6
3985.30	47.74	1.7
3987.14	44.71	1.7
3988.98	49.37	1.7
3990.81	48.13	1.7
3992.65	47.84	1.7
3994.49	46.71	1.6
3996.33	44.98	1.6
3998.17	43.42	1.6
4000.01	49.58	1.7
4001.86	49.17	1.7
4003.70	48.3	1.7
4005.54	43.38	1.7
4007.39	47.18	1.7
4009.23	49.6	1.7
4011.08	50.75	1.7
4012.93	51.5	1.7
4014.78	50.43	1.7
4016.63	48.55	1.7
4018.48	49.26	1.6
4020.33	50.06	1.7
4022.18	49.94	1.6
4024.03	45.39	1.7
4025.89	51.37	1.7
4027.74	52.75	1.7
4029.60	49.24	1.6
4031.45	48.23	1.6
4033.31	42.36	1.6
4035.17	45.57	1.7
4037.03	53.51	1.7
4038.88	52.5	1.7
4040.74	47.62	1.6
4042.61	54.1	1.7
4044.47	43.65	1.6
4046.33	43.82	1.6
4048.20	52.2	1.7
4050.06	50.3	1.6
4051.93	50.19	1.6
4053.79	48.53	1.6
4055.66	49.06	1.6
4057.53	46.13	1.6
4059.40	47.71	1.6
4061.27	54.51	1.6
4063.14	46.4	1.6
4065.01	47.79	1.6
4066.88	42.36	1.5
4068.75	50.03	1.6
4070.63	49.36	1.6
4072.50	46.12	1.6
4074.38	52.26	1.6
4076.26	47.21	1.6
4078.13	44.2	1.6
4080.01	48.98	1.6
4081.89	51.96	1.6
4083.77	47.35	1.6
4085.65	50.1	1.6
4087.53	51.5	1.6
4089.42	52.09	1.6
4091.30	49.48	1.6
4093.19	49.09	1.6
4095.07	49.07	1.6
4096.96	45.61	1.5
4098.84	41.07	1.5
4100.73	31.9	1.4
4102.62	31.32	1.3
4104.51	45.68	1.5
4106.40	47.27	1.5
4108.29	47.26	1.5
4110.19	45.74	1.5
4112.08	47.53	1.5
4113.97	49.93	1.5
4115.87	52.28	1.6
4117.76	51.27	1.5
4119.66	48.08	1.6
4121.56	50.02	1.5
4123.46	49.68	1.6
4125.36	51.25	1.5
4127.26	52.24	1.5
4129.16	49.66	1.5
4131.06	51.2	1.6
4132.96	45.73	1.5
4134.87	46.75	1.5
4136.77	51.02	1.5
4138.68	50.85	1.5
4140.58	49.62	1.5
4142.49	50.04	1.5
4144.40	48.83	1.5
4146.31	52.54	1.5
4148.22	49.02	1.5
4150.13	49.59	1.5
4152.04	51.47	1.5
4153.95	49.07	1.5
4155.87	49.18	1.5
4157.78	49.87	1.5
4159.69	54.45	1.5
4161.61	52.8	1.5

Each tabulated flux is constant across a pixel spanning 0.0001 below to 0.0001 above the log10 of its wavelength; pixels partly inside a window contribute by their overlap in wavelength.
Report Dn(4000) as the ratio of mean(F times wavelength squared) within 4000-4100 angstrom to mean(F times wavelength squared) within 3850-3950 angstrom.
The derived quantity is 1.39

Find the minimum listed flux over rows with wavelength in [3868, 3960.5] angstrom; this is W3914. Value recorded 7.776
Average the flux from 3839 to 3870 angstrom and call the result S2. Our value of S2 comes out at 42.9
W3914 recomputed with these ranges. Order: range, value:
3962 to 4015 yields 7.752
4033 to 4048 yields 42.36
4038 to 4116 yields 31.32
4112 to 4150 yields 45.73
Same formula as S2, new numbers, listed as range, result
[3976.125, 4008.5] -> 46.2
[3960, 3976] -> 24.8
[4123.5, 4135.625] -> 49.5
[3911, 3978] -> 32.2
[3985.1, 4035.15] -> 48.1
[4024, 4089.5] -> 48.8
